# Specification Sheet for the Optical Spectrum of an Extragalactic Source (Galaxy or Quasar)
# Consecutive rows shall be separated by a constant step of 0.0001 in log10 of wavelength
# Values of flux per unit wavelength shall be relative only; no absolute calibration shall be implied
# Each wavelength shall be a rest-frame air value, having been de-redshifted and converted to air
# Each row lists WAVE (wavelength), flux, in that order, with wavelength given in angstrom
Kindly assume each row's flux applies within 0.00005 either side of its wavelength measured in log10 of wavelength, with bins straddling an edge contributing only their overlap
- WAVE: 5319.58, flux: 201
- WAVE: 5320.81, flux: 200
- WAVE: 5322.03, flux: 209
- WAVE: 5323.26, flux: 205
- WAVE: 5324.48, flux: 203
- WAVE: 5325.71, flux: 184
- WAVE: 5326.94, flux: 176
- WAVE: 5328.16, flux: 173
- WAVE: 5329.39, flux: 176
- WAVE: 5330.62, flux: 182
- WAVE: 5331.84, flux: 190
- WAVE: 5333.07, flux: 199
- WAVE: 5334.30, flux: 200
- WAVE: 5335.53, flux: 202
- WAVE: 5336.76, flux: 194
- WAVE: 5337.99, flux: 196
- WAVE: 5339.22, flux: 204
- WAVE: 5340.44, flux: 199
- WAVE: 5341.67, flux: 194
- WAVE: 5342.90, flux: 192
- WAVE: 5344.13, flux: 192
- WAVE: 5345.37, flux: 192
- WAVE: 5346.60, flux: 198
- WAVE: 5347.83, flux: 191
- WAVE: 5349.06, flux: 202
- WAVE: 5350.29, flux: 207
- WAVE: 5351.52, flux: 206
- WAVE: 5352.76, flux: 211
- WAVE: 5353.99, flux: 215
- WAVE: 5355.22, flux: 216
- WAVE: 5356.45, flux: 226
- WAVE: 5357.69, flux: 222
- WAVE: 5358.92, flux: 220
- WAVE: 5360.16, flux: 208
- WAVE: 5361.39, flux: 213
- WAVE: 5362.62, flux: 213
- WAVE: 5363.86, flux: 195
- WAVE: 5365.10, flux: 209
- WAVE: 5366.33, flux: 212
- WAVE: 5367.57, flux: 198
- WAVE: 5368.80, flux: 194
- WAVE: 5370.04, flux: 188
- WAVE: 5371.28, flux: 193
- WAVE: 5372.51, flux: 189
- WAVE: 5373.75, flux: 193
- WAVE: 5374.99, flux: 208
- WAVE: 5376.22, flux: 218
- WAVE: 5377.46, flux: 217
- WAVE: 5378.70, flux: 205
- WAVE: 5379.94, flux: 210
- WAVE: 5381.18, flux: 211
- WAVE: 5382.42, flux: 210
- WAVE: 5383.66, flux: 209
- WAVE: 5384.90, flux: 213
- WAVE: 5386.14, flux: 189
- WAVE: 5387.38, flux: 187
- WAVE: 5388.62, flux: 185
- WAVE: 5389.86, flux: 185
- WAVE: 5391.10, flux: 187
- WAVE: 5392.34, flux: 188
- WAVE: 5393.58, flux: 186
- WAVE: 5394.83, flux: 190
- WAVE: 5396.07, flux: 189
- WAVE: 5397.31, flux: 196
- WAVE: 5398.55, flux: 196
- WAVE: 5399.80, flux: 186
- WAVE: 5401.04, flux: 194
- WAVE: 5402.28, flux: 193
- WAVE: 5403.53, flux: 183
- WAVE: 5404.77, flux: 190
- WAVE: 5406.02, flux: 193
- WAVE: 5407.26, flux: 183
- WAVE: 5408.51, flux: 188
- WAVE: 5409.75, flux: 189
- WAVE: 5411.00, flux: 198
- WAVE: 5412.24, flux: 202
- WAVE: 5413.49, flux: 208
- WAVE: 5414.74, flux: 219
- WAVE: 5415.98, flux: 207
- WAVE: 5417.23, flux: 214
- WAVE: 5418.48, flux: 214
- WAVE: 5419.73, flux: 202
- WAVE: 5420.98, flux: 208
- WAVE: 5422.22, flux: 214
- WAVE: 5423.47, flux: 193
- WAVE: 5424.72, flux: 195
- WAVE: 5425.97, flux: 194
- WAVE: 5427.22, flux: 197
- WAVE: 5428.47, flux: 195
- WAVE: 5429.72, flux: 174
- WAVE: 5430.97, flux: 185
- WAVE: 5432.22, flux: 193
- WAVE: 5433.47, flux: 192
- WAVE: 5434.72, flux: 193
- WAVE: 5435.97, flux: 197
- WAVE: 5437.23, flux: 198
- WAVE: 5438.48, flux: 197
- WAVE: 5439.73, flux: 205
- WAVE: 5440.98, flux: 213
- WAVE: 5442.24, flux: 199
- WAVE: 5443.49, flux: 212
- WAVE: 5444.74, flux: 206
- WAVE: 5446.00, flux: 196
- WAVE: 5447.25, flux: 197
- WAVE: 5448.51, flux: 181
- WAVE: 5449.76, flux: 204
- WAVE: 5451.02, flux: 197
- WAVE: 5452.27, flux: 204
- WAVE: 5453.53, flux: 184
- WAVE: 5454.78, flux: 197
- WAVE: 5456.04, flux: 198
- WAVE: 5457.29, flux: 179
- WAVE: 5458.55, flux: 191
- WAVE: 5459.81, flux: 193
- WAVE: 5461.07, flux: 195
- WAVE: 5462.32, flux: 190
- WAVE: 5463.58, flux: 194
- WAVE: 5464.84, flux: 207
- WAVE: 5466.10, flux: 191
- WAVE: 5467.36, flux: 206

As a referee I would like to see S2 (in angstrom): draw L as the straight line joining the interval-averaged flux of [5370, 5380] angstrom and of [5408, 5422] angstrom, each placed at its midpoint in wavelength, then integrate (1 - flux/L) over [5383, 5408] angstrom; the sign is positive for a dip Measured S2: 1.57 angstrom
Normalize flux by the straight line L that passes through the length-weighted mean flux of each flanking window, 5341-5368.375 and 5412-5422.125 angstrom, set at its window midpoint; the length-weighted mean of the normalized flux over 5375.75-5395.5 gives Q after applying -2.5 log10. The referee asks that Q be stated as 0.05 mag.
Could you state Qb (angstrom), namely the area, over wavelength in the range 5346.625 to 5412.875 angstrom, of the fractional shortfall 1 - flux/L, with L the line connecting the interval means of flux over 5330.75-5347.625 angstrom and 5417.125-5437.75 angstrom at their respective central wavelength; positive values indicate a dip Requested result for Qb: -1.2 angstrom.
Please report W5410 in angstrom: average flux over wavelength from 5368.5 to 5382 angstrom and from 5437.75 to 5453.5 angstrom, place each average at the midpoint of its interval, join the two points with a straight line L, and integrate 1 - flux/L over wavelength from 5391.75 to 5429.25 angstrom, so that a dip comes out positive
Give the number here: 0.9 angstrom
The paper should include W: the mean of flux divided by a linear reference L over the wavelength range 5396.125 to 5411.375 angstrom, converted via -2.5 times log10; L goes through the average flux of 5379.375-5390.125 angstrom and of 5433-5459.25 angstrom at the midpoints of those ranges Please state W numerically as 0.05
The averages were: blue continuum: 200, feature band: 191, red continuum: 197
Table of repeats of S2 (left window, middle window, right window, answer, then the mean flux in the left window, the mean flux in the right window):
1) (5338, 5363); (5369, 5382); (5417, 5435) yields 0.0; 206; 197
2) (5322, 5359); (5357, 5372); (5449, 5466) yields -0.6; 199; 195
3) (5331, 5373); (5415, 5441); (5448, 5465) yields -0.4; 202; 194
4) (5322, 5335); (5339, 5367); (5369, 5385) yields -1.2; 190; 204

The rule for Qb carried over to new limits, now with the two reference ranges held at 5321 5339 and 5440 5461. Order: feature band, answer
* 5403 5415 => 0.05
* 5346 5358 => -0.98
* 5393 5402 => 0.18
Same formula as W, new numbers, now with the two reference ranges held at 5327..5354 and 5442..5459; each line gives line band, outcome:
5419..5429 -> -0.02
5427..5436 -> 0.03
